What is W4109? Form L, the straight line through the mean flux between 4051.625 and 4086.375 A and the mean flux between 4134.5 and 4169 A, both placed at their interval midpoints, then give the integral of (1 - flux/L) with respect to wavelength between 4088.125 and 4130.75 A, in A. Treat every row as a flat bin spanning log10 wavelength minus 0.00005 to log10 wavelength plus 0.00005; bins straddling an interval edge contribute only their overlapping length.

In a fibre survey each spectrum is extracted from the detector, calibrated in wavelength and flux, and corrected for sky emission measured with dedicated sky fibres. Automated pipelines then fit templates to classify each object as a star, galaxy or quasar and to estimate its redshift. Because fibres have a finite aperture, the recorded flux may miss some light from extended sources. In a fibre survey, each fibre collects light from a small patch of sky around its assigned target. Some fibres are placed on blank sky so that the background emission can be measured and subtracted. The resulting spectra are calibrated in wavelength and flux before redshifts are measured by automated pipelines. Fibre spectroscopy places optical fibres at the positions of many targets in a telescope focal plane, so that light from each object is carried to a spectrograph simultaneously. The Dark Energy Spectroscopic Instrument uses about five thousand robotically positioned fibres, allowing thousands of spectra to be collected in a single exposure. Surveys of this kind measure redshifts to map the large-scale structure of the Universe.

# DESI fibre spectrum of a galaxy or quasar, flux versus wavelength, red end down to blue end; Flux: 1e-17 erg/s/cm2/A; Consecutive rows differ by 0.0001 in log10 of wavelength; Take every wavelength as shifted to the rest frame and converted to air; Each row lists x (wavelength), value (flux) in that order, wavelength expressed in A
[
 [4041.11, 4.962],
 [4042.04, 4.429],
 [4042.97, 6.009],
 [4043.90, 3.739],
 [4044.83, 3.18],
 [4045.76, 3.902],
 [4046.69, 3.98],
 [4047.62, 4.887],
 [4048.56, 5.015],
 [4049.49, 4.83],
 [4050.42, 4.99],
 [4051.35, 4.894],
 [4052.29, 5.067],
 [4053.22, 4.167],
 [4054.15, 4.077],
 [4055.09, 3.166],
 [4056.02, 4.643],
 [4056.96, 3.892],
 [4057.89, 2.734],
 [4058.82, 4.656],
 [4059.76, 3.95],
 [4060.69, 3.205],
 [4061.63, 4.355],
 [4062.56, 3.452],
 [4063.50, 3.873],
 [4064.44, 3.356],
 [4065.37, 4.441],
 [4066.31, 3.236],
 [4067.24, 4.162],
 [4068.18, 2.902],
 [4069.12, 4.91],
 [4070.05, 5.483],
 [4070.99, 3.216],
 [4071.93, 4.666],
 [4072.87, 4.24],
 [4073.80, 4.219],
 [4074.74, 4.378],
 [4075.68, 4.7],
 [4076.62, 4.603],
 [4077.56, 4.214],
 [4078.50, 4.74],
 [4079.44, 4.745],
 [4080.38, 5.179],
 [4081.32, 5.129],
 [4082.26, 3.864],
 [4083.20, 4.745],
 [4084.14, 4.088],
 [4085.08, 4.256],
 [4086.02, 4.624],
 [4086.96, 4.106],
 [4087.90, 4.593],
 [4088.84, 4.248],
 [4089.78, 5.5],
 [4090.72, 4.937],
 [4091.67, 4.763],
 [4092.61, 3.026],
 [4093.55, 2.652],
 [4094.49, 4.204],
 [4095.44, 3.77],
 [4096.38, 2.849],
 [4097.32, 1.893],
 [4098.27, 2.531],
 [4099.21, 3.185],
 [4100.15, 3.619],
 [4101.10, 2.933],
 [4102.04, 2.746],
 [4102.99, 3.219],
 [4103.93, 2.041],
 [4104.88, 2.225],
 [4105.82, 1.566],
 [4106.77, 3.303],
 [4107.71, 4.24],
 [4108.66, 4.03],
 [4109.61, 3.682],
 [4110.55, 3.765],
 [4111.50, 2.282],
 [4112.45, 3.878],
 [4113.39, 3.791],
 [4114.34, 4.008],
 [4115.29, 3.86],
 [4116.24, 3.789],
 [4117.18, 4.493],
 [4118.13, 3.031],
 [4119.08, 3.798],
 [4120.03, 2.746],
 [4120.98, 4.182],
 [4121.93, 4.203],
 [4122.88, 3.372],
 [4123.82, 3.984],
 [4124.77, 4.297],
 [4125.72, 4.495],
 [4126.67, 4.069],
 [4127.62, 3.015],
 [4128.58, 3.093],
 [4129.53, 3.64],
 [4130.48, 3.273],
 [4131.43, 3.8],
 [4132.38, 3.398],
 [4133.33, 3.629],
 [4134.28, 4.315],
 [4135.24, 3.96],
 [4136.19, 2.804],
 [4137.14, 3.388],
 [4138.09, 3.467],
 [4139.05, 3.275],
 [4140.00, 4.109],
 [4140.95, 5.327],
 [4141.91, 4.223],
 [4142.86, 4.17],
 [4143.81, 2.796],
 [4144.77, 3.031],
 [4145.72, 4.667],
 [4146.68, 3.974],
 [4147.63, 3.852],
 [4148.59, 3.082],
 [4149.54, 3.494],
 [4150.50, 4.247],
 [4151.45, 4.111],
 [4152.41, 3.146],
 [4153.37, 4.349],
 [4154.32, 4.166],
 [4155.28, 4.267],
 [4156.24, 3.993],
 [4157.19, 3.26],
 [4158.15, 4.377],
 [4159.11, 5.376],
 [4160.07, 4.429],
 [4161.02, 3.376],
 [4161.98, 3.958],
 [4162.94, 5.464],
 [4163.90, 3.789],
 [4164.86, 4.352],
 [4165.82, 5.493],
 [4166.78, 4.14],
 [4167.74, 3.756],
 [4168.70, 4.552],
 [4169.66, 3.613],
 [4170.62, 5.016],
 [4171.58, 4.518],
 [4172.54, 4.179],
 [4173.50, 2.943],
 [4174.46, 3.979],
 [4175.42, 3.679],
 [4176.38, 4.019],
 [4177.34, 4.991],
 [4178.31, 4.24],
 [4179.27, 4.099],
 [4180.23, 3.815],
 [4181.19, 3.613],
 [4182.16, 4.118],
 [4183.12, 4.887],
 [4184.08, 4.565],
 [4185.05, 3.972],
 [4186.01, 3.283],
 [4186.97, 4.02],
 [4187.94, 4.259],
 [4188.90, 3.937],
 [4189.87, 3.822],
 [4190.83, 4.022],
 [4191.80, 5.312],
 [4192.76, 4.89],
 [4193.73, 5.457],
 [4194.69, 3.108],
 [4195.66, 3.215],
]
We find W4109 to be 6.0 A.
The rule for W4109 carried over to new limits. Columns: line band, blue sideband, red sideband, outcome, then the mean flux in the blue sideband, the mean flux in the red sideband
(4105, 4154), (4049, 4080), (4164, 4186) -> 5.81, 4.19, 4.18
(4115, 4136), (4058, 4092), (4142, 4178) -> 2.19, 4.31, 4.07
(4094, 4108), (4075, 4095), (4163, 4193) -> 4.62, 4.42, 4.2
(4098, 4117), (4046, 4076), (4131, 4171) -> 3.82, 4.17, 4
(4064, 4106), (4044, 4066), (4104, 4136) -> -0.23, 4.1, 3.59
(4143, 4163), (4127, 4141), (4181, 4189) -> -0.88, 3.59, 4.1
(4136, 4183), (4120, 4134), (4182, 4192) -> -0.84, 3.72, 4.17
